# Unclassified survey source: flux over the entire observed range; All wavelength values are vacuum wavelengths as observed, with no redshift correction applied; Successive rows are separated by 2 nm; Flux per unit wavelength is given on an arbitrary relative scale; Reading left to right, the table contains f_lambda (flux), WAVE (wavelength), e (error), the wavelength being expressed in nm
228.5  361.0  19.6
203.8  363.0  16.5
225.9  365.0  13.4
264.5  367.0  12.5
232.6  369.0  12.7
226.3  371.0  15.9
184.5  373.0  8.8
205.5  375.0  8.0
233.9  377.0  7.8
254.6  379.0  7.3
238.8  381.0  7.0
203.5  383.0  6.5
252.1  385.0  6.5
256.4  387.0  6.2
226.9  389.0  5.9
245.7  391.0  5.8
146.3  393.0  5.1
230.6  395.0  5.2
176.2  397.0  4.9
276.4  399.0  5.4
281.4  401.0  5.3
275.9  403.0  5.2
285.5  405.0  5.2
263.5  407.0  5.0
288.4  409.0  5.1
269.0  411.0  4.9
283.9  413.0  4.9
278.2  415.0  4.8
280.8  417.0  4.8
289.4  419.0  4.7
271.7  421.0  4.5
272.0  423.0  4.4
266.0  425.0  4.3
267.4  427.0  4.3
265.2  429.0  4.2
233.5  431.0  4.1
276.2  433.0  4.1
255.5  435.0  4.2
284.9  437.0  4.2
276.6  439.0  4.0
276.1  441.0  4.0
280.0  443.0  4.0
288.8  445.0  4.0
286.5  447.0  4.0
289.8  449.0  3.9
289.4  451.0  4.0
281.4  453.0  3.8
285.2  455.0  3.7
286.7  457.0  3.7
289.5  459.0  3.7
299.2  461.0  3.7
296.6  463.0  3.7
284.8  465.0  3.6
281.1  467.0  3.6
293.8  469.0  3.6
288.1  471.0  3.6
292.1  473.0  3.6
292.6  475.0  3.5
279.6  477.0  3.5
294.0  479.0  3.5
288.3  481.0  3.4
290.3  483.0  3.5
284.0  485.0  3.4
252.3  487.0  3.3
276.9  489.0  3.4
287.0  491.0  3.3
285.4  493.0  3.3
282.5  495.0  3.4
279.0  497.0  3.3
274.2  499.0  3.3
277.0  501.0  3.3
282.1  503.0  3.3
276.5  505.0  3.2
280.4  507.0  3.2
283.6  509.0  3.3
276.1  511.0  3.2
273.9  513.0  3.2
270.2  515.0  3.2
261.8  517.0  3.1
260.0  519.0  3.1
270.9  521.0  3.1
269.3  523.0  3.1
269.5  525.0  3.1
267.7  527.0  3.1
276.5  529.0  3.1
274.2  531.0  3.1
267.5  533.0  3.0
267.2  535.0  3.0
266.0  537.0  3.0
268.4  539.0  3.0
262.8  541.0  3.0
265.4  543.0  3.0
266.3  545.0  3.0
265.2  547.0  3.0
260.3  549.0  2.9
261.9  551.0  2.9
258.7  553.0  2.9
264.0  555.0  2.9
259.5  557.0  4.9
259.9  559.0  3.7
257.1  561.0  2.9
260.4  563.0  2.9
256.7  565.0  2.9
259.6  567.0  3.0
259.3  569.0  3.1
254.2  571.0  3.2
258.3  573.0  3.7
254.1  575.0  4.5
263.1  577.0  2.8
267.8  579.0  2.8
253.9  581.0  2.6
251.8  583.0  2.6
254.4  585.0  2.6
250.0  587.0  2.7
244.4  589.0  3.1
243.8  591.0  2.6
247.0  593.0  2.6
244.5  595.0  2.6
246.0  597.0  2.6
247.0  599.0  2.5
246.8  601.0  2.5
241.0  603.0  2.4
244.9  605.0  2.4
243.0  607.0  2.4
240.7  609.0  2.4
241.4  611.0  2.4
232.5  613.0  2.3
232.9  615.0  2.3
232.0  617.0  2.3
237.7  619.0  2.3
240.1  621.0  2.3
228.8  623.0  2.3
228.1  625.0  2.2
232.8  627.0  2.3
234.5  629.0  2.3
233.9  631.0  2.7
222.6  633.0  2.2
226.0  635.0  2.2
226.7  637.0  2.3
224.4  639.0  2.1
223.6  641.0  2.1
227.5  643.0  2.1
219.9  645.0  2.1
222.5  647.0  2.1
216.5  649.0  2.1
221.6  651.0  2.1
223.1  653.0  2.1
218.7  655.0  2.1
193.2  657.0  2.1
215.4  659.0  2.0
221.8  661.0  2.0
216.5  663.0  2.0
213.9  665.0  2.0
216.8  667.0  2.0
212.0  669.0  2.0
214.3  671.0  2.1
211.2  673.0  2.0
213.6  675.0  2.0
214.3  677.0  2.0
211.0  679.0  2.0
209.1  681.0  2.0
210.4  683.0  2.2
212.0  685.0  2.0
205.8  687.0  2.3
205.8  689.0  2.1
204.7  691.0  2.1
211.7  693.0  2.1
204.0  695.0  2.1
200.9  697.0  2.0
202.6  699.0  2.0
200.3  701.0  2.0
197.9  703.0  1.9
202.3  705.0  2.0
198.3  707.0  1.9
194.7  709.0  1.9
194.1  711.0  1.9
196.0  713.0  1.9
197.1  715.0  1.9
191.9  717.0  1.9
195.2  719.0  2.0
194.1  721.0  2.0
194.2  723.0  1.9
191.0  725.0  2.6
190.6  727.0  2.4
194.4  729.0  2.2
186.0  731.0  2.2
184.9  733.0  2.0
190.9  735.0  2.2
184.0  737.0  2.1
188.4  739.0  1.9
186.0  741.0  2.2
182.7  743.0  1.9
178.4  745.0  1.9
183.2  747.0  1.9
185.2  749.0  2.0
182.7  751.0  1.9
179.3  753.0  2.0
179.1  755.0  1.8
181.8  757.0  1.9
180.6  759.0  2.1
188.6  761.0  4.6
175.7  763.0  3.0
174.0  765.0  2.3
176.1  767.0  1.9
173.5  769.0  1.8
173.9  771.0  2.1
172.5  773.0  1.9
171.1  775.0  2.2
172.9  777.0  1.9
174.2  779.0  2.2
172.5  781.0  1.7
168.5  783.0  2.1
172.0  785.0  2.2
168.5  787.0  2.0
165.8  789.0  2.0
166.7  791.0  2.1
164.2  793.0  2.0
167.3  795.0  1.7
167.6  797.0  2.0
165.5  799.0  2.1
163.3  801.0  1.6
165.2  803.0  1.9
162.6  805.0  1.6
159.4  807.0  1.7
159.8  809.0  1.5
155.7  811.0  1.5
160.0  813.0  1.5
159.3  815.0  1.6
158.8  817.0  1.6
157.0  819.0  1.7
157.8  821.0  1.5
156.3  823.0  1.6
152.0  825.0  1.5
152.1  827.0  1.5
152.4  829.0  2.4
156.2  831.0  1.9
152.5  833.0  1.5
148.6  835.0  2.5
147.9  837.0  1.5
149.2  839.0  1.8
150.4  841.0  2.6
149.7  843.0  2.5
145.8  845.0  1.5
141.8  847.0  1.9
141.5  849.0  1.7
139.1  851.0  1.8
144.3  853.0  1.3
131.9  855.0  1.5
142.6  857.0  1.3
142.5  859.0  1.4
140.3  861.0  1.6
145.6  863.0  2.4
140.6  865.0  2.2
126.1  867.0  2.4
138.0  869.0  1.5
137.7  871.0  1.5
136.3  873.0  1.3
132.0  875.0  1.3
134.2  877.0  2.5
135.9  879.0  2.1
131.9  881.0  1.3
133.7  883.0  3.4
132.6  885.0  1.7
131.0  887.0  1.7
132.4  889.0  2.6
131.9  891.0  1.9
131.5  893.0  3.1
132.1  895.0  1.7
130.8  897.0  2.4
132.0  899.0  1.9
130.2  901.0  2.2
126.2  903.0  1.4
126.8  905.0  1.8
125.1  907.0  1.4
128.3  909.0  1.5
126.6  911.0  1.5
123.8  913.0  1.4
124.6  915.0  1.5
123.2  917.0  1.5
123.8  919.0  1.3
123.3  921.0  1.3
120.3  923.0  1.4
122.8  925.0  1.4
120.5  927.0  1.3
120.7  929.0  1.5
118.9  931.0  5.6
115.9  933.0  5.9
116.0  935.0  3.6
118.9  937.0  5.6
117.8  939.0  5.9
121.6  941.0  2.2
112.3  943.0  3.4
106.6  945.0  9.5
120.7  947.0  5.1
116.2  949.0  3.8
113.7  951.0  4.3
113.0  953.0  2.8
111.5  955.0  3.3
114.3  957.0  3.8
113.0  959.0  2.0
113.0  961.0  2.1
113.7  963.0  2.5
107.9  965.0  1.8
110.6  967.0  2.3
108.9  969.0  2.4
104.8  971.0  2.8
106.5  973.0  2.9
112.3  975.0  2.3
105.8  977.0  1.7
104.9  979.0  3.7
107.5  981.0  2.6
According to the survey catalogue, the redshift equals 0.00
